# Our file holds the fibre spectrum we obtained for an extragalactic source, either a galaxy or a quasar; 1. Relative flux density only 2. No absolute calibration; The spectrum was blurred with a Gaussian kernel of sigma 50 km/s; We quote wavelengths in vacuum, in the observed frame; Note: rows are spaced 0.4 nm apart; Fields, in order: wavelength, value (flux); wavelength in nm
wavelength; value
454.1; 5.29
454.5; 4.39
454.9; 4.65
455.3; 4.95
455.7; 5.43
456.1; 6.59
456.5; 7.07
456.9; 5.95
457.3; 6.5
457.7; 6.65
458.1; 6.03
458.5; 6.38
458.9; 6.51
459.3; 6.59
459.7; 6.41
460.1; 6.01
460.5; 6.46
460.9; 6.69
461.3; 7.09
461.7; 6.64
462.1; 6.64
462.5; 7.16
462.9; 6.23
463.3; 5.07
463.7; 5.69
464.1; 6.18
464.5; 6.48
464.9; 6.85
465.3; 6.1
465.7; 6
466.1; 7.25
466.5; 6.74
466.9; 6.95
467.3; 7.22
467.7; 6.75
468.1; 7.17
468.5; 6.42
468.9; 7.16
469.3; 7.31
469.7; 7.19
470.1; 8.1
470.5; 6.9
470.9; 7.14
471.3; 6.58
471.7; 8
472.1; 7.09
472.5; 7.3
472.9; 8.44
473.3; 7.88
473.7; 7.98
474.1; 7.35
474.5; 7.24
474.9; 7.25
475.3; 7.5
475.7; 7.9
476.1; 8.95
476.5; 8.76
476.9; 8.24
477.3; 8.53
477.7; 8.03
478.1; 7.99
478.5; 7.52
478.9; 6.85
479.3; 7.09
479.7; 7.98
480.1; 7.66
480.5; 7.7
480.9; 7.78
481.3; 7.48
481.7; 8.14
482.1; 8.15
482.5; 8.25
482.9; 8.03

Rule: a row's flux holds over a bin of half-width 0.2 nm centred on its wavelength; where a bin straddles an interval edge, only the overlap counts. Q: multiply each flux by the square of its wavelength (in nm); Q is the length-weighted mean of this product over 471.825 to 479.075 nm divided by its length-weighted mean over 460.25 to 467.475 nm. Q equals 1.3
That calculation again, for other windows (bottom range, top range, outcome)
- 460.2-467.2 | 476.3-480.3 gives 1.29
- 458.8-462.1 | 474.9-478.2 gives 1.34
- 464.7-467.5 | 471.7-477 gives 1.21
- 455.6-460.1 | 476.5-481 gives 1.34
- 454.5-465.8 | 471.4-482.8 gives 1.35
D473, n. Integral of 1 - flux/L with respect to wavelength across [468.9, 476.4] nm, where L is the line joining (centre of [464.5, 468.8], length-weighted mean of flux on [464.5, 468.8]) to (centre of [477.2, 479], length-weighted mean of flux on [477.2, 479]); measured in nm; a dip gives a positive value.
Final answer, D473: -0.28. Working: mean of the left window 6.74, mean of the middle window 7.57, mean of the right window 7.79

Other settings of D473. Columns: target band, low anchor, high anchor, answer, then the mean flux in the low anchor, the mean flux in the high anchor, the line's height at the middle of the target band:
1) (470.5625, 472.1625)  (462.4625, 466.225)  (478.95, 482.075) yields -0.074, 6.24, 7.68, 6.87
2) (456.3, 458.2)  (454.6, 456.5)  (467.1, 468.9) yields -0.248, 5.53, 6.92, 5.72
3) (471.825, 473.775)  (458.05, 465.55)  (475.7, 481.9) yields -0.095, 6.38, 7.91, 7.37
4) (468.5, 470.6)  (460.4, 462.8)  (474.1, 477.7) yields 0.054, 6.77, 8.01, 7.46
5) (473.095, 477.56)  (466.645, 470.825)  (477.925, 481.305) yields -0.348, 7.11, 7.56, 7.39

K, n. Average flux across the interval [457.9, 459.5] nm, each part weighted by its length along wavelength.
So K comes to 6.38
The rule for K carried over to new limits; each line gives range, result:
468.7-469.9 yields 7.22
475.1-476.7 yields 8.28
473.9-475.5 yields 7.33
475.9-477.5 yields 8.62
